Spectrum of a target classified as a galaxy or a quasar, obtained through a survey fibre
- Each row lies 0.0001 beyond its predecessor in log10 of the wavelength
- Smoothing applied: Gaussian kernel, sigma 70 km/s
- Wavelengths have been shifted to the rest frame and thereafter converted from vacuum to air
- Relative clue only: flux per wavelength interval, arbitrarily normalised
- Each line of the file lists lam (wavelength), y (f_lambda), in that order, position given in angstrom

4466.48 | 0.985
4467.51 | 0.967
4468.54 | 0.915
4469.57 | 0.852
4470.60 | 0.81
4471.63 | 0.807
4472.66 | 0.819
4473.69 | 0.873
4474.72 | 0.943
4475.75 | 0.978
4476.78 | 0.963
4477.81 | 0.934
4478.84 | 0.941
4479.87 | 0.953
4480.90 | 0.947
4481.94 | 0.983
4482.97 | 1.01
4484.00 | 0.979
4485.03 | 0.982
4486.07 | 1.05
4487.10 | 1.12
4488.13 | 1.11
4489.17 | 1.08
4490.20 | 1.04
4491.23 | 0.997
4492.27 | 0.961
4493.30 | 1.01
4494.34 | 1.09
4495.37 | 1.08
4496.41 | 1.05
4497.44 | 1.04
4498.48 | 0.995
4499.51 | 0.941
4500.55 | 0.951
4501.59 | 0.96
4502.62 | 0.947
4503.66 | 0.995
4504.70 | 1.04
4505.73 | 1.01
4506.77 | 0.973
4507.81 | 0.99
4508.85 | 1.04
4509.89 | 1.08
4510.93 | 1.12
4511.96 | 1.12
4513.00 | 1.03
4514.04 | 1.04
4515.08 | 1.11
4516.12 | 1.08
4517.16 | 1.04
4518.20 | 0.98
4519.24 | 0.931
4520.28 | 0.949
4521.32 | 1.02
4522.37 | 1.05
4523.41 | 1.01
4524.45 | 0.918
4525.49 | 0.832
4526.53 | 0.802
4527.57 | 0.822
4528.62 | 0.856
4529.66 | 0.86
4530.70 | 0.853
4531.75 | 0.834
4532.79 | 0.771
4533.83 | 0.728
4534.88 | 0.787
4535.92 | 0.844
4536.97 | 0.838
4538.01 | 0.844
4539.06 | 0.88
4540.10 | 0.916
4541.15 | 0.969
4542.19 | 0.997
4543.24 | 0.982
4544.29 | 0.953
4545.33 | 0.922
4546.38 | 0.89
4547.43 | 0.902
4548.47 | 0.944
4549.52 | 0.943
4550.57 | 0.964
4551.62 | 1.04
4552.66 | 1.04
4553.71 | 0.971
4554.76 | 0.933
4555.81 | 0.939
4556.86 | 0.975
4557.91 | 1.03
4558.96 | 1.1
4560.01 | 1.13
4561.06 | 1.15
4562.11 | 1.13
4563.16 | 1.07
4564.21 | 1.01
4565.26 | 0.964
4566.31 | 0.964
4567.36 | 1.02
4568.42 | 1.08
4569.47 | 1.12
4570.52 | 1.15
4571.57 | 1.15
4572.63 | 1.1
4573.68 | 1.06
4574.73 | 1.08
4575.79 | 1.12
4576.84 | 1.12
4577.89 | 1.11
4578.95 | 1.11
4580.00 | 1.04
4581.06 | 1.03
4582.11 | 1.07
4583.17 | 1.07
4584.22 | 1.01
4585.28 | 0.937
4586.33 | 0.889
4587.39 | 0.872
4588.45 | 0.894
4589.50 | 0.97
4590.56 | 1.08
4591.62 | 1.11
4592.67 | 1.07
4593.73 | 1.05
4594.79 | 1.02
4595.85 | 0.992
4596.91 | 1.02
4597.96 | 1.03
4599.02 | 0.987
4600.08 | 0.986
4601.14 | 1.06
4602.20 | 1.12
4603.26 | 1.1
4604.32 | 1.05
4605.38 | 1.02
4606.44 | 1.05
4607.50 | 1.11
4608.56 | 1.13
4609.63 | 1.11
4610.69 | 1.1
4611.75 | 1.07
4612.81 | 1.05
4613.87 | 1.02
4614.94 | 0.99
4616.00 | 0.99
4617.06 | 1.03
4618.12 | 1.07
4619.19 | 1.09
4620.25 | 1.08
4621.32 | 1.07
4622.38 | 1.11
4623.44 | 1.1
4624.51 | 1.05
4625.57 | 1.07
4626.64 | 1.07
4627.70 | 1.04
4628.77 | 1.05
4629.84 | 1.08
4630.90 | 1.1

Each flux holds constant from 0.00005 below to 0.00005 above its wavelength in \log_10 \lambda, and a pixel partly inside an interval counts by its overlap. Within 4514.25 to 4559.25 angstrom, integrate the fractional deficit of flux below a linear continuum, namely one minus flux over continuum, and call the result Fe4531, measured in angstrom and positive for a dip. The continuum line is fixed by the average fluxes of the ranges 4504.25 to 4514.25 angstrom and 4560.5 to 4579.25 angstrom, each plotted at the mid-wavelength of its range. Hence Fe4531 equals 5.6 angstrom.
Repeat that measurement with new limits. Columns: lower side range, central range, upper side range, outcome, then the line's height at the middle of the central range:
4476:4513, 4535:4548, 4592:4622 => 1.5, 1.03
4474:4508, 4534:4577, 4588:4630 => 1.3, 1.03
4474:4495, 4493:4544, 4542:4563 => 2.1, 1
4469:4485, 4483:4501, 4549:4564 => -1.6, 0.942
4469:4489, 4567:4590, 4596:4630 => -0.3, 1.03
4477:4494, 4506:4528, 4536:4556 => -0.6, 0.971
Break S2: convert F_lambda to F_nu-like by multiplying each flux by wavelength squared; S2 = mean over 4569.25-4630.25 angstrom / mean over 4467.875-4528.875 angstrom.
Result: 1.1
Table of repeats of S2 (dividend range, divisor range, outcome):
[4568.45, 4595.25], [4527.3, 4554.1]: 1.19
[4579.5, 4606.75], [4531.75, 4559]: 1.13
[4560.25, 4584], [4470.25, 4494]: 1.15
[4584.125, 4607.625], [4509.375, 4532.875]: 1.09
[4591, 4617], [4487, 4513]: 1.07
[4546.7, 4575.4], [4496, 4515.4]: 1.04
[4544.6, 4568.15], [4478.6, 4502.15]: 1.02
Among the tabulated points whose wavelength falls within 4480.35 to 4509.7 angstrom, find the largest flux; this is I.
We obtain 1.12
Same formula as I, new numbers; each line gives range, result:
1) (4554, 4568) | 1.15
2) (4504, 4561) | 1.13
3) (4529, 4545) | 0.997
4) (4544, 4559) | 1.1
